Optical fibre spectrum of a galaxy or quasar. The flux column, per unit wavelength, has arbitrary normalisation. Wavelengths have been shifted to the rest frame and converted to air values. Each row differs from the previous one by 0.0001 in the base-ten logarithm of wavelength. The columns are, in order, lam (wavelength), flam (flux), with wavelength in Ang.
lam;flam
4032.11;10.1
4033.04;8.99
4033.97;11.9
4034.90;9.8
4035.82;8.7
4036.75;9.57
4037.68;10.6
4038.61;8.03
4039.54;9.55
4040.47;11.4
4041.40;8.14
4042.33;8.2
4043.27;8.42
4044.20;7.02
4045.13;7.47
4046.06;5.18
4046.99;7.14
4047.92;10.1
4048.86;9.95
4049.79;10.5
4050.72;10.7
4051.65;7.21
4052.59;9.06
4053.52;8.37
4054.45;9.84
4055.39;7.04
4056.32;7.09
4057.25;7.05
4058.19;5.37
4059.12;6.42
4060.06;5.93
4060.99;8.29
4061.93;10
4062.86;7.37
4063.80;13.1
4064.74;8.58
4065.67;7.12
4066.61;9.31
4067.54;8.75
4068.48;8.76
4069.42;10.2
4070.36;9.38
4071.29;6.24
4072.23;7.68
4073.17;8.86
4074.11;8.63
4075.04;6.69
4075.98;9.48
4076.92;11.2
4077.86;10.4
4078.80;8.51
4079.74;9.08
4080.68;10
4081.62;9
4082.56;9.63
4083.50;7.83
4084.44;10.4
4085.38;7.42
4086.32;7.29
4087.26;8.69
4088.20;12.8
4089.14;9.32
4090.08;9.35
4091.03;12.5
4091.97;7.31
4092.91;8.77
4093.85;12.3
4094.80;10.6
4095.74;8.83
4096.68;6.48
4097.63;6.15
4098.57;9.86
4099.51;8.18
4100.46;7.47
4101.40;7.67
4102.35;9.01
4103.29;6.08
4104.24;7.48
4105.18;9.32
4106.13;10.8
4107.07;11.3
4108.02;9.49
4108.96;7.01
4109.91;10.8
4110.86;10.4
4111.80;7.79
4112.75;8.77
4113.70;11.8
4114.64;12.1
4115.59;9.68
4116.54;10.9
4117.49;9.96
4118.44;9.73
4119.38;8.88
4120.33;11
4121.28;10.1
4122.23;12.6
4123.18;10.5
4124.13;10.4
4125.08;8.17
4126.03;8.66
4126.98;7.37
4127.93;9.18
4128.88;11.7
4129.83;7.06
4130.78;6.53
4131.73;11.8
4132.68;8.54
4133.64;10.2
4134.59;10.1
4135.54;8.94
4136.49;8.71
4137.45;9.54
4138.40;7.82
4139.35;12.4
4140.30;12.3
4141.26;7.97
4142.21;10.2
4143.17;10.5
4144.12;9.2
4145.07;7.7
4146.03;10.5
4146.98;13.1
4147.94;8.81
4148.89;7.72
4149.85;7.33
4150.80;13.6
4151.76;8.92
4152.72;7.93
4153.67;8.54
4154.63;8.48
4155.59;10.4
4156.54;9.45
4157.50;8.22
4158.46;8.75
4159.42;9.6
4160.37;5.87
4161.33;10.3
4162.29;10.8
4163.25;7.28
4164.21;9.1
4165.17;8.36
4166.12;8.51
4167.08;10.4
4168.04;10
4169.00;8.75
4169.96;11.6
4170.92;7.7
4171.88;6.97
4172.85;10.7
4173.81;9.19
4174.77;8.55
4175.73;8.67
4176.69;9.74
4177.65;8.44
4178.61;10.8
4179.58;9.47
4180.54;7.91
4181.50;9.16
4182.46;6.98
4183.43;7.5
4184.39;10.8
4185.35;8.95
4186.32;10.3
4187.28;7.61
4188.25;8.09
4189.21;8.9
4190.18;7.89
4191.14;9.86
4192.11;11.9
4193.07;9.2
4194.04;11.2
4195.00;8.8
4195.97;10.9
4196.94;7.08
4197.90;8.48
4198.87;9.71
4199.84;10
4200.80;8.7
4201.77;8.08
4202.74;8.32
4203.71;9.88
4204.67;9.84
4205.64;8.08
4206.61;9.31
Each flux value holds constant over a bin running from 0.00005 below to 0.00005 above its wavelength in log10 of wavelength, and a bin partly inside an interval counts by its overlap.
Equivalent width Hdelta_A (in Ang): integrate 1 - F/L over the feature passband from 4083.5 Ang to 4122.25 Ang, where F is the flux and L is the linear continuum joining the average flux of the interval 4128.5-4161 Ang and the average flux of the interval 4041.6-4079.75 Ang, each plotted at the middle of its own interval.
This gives -2.1 Ang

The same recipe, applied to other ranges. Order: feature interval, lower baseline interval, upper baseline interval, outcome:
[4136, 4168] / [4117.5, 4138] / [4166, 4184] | -0.3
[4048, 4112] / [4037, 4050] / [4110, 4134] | 2.4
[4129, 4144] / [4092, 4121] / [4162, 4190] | -0.7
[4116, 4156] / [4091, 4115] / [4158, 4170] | -2.3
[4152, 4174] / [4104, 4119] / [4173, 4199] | 0.9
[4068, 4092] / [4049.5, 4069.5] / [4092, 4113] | -1.5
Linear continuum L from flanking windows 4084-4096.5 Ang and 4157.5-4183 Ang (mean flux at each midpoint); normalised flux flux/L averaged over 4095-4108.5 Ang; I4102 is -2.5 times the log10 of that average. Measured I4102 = 0.12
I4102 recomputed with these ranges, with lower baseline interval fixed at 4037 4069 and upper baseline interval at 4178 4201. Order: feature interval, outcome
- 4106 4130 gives -0.13 mag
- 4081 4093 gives -0.08 mag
